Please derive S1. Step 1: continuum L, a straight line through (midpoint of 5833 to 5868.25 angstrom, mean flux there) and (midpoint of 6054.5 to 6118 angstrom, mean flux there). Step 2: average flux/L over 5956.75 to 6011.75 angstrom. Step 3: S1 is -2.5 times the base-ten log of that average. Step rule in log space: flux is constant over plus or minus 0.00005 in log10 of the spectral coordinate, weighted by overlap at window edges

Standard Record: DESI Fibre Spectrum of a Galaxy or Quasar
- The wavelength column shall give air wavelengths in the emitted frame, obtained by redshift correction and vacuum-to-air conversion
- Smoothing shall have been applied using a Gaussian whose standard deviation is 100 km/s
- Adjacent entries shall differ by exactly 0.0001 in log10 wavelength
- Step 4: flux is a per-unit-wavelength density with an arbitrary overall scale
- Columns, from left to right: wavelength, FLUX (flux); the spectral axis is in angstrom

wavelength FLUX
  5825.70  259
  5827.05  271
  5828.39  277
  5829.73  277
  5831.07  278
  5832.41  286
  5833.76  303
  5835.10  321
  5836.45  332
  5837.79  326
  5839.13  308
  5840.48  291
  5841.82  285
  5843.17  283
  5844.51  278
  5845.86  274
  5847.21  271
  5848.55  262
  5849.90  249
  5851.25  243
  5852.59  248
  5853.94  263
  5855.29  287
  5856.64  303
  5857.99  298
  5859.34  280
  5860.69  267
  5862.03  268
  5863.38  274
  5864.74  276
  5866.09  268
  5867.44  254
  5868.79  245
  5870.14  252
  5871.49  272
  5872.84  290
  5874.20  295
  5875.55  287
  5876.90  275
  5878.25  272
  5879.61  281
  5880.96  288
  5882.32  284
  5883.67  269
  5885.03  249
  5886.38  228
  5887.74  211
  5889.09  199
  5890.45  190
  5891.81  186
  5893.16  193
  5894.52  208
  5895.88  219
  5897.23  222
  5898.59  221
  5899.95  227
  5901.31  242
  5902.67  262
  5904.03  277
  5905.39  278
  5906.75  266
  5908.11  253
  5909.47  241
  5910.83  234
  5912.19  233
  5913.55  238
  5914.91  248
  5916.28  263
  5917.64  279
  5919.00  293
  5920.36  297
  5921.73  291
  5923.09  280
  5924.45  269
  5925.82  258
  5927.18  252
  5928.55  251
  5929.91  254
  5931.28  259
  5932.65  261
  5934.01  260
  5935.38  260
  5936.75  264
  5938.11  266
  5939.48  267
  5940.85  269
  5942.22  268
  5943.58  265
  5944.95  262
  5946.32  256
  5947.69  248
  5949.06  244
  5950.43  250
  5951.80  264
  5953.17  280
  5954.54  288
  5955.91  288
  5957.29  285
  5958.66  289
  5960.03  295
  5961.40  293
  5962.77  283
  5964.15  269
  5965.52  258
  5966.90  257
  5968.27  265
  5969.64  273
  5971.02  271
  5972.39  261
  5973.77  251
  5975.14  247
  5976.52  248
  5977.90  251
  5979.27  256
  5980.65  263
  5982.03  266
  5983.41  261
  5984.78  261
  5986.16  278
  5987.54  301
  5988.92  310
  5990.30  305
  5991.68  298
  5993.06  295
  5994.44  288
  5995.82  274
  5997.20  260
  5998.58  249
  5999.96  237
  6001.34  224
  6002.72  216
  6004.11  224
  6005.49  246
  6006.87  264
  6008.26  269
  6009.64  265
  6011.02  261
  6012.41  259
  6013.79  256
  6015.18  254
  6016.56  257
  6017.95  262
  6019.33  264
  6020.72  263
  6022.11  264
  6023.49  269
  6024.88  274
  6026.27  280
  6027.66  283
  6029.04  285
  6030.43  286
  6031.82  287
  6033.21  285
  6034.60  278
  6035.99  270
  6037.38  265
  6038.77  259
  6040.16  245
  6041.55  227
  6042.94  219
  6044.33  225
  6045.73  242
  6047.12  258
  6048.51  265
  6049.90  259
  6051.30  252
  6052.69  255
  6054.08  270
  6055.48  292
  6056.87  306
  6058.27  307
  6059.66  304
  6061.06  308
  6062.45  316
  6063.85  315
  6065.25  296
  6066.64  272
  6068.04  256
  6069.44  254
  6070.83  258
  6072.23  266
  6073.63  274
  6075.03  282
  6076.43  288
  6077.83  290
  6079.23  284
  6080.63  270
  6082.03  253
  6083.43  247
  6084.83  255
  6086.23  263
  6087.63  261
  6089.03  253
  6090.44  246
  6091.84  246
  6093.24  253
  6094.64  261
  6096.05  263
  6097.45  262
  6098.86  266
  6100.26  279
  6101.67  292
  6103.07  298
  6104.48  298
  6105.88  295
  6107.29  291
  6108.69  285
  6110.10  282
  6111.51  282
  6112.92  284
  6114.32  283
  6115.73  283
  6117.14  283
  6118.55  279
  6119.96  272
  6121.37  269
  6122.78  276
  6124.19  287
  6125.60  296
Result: 0.05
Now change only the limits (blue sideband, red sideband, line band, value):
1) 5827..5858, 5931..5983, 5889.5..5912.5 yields 0.18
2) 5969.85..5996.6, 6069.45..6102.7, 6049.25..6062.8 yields -0.07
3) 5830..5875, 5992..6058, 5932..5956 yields 0.03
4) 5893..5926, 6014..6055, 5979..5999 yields -0.08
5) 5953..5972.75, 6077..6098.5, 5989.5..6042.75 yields 0.02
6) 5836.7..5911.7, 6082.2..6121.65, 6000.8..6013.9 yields 0.08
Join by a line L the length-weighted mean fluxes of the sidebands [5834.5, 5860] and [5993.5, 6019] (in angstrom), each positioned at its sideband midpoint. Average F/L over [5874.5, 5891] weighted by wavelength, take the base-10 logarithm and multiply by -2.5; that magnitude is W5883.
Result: 0.10 mag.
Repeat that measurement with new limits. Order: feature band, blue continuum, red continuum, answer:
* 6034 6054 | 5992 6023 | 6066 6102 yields 0.04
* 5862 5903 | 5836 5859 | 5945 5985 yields 0.12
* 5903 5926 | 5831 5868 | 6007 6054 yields 0.04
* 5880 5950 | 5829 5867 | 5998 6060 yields 0.10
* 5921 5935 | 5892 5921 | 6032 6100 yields -0.06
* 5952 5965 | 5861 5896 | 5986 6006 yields -0.09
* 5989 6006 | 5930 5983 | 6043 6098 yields 0.02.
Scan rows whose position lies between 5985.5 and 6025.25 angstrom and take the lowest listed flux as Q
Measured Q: 216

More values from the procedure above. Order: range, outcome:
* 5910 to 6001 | 233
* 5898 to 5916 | 221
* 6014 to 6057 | 219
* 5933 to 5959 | 244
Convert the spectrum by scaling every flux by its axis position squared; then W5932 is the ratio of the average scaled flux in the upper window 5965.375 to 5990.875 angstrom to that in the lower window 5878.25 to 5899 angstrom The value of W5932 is 1.19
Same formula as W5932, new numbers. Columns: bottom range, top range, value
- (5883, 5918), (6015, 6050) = 1.17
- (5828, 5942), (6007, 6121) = 1.09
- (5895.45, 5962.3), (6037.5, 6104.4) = 1.07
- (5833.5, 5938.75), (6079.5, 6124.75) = 1.12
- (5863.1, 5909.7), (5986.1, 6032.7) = 1.12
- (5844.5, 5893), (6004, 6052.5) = 1.05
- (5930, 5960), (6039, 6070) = 1.05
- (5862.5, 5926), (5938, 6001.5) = 1.09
